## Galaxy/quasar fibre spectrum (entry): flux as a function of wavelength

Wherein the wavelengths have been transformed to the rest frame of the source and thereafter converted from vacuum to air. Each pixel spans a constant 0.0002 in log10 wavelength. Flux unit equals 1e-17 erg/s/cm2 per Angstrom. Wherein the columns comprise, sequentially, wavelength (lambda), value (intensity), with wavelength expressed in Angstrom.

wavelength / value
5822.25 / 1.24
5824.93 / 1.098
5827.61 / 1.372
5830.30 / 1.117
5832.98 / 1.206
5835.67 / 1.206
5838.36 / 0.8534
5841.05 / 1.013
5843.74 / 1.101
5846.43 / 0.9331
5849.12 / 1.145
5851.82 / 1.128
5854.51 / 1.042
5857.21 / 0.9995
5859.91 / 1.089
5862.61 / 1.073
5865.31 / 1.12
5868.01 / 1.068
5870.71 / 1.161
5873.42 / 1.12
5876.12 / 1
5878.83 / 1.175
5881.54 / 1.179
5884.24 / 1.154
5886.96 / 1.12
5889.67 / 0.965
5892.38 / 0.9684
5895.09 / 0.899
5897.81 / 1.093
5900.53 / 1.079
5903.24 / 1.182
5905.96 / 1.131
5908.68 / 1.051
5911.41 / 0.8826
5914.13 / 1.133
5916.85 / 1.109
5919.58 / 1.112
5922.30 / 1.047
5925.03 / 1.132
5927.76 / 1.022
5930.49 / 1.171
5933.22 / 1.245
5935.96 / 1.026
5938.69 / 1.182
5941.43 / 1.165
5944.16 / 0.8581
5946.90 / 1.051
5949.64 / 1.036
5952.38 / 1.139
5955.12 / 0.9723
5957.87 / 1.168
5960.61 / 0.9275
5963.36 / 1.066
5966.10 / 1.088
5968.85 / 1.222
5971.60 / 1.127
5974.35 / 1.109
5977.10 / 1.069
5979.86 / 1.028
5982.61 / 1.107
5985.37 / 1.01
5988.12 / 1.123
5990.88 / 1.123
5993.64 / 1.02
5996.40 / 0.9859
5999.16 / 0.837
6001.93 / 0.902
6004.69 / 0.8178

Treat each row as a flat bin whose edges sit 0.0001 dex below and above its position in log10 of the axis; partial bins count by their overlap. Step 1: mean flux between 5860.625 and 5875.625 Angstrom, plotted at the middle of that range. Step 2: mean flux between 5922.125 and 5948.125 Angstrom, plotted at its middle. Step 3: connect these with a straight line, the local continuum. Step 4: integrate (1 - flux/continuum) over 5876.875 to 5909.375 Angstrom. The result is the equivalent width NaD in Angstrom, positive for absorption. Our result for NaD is 0.47 Angstrom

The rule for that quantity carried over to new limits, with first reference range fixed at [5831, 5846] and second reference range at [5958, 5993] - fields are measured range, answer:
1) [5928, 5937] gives -0.47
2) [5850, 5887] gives -1.01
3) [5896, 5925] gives -0.11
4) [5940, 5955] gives 0.53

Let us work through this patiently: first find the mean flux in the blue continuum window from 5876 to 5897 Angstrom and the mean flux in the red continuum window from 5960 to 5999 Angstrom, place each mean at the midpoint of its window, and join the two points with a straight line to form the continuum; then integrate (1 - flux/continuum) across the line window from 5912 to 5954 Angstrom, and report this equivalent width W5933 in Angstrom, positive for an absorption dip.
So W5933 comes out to -1.0 Angstrom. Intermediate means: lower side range 1.06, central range 1.09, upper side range 1.07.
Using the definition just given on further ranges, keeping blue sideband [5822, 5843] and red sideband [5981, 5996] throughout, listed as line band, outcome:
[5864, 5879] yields 0.2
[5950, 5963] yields 0.4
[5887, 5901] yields 1.3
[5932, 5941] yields -0.5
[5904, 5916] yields 0.5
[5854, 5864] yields 0.6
